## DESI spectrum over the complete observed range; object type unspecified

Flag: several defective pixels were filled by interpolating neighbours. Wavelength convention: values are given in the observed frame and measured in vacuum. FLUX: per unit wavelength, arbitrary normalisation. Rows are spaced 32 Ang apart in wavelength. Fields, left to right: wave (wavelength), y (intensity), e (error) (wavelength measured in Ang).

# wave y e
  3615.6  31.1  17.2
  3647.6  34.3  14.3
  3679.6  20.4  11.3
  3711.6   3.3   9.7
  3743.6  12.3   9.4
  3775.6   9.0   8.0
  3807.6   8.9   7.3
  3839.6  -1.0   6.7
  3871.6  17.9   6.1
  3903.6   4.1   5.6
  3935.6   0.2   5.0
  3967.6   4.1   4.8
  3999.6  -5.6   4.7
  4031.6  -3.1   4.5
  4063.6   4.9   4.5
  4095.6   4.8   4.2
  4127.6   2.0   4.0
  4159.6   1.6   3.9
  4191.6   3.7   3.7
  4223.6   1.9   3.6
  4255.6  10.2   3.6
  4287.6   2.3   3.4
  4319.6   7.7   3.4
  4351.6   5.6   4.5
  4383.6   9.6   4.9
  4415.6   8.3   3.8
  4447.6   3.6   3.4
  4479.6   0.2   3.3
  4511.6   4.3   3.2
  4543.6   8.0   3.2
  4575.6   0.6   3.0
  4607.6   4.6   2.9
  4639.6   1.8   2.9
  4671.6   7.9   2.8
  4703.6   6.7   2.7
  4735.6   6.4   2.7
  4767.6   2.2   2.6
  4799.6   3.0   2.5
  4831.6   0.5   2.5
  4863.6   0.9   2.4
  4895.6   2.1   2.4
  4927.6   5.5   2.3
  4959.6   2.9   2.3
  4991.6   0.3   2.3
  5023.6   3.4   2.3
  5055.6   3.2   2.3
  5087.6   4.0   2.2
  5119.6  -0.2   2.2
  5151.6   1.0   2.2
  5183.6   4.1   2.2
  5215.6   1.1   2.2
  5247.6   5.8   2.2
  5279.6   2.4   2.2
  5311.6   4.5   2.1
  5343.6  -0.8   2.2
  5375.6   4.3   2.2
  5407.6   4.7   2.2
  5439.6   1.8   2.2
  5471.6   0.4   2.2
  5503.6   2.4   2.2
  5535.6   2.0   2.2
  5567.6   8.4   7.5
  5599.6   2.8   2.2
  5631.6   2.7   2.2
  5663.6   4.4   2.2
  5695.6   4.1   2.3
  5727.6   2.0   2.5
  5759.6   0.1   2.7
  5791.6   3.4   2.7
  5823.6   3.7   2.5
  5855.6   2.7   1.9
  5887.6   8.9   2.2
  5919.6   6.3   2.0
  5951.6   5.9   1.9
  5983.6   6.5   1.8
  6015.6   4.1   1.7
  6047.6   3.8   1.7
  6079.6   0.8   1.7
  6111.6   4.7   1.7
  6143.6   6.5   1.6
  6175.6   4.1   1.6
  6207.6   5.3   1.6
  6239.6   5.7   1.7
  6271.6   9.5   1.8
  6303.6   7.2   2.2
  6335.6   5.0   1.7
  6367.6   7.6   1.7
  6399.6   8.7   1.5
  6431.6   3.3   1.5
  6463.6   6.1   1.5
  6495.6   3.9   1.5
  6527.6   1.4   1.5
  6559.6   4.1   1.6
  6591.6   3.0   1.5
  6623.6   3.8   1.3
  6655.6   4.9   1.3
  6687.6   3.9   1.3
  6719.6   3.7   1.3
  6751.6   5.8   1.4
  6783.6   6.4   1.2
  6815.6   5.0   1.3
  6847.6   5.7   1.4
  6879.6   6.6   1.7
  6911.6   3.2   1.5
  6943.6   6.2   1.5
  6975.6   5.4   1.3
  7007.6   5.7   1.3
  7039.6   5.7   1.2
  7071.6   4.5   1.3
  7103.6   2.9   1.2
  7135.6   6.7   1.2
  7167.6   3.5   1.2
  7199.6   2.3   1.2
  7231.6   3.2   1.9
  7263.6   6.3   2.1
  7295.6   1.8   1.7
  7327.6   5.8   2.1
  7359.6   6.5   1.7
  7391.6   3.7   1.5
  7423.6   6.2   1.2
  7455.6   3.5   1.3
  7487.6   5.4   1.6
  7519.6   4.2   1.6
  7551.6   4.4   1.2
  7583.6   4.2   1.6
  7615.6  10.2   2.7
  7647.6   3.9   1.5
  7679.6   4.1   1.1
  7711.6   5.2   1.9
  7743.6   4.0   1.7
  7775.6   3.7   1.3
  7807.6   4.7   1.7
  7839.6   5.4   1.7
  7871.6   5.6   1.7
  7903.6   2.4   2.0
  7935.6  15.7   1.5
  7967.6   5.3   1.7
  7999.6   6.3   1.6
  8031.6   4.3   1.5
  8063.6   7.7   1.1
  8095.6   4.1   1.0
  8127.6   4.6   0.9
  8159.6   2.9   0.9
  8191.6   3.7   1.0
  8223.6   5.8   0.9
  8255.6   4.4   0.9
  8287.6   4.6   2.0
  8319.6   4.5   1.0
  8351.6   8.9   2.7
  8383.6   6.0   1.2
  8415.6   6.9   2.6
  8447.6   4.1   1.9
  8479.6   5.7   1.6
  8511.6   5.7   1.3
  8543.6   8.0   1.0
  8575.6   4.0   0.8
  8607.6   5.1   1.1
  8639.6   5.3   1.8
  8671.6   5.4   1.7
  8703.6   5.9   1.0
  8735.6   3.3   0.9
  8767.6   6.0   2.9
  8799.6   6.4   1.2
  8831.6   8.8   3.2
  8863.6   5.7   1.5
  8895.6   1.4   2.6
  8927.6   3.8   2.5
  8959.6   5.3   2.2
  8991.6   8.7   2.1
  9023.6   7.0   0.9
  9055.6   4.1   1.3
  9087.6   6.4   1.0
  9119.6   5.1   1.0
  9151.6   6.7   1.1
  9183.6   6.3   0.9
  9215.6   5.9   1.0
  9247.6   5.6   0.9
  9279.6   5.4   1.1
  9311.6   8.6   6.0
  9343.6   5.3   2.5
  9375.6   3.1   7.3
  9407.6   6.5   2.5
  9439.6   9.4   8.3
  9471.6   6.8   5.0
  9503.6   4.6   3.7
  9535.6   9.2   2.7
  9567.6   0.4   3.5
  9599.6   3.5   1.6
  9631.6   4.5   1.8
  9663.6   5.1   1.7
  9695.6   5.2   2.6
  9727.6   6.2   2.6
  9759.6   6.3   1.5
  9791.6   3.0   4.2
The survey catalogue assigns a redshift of 1.13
